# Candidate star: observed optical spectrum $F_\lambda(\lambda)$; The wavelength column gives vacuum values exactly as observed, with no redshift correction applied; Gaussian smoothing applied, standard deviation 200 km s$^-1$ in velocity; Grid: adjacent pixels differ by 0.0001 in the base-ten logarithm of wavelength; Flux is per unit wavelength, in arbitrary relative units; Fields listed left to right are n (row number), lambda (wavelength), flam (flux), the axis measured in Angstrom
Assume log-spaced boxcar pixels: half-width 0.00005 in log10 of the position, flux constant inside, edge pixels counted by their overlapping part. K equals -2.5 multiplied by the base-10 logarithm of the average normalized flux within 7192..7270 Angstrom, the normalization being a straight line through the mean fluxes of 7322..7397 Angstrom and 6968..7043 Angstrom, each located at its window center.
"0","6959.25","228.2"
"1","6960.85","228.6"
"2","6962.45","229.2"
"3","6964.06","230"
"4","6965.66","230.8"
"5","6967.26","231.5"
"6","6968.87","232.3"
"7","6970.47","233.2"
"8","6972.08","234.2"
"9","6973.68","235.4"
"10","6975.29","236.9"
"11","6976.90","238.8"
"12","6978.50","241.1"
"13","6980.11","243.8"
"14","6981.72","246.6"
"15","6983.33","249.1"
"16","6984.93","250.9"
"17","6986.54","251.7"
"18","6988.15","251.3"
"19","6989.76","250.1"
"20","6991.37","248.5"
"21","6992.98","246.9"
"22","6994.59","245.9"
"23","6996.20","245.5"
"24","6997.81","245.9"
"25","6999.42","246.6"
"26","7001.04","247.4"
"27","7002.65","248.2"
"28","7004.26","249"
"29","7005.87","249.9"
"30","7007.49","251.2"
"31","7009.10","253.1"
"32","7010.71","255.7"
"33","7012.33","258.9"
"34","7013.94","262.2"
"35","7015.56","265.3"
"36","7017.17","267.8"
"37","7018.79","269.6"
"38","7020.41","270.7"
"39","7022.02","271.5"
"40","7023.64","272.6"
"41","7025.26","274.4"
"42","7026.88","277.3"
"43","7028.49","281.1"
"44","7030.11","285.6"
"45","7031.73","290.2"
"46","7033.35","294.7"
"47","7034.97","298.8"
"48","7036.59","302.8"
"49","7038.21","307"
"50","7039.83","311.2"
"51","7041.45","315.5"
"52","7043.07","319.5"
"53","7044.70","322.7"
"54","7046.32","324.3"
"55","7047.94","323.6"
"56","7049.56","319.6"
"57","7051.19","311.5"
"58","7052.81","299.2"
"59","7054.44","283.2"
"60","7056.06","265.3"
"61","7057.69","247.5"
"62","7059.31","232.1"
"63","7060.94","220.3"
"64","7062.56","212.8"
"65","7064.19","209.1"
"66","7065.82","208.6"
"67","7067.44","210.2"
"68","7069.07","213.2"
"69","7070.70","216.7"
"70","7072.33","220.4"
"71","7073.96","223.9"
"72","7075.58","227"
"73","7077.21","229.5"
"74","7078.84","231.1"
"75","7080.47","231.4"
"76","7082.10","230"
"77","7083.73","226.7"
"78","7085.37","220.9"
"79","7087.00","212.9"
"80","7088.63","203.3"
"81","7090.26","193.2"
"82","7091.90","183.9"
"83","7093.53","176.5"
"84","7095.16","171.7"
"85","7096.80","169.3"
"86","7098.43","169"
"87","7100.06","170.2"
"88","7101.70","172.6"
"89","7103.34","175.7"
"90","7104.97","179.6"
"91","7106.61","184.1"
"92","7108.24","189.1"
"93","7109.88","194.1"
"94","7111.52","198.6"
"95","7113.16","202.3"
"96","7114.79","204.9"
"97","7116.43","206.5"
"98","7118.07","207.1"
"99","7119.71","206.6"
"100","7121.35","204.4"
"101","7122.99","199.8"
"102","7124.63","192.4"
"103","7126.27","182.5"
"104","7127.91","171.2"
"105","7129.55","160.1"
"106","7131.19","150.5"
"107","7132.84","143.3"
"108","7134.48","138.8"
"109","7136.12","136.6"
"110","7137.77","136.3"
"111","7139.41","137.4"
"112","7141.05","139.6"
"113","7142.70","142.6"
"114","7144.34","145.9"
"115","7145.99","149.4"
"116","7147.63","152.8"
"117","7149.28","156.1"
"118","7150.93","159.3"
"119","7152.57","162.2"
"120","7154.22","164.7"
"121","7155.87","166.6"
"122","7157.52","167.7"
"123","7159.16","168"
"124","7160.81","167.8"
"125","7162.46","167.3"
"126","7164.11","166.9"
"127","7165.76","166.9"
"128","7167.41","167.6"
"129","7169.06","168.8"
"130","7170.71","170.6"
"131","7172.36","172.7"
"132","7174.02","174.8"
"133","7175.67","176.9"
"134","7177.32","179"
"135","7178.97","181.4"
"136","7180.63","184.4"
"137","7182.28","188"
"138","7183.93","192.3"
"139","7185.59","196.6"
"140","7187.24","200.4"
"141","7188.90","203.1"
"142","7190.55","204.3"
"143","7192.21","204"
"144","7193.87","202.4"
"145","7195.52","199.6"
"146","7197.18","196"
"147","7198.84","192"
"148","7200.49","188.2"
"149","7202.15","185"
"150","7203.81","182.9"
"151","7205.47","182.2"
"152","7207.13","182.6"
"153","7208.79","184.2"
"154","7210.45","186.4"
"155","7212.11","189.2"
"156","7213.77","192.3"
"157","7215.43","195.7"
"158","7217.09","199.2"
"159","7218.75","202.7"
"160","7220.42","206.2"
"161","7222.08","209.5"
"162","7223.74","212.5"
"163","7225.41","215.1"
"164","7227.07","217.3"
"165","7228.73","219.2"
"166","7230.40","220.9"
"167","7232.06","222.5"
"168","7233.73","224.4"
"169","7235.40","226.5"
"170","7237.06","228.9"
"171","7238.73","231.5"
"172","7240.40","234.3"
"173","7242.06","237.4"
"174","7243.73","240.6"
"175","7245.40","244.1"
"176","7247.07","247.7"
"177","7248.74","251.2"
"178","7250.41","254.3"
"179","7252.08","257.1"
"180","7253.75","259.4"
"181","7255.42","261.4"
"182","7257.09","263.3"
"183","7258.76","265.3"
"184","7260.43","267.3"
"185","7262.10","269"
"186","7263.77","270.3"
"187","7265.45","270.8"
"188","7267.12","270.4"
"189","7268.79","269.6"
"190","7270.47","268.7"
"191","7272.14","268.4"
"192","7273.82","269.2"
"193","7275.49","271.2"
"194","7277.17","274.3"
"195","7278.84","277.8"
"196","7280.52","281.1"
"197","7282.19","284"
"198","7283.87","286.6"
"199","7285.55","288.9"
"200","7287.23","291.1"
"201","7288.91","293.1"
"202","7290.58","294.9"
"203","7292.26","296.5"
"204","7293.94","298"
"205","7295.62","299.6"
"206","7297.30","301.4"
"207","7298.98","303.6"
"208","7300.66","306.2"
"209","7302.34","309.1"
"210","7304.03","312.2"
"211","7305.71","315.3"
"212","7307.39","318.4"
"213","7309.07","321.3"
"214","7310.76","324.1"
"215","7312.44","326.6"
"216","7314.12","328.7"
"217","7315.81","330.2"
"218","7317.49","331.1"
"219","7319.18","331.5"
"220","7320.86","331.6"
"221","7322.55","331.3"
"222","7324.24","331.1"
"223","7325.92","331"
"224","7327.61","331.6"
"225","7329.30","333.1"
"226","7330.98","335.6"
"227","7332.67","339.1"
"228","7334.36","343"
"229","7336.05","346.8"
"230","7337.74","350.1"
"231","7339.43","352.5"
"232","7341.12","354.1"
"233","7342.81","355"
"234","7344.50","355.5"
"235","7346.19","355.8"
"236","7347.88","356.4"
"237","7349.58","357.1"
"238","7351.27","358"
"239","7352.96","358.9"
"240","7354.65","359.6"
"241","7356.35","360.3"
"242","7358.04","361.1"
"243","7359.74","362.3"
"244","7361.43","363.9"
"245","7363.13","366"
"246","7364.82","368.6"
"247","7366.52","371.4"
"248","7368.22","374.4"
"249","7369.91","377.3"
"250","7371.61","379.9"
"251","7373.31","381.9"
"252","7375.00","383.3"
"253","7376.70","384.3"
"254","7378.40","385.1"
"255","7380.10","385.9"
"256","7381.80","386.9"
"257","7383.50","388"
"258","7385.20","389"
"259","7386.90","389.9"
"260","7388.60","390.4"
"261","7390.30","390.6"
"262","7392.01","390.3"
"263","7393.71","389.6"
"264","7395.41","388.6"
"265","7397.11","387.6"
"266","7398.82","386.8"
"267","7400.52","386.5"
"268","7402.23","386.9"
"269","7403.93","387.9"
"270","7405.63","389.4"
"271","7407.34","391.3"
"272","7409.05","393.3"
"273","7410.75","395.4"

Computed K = 0.412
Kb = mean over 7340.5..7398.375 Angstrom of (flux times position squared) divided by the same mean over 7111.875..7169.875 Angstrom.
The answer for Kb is 2.4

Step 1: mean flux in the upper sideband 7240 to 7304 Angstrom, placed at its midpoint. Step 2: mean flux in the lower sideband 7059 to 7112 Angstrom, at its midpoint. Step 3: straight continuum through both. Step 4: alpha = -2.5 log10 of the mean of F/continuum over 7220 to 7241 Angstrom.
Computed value 0.17 mag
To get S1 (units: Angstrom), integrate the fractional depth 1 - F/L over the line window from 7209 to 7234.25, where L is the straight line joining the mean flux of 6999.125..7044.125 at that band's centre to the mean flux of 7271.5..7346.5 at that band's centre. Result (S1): 8.05 Angstrom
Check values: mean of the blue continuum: 275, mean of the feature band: 207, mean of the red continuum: 316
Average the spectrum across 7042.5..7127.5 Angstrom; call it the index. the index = 221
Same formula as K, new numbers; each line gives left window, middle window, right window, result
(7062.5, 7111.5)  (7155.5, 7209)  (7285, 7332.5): 0.34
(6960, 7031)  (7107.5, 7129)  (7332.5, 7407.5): 0.43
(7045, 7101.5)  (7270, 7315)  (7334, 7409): 0.13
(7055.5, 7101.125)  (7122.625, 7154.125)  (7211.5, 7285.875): 0.39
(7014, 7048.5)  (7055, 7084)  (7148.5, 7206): 0.16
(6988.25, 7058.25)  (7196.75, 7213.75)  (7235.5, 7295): 0.39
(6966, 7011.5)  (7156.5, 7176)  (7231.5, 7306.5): 0.47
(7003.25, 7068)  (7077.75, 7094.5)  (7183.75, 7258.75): 0.22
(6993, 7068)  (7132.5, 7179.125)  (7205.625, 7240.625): 0.40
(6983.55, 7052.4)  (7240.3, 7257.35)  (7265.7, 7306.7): 0.15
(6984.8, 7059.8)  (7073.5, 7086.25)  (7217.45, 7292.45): 0.18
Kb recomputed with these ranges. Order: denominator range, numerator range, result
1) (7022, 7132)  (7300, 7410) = 1.68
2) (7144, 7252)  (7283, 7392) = 1.83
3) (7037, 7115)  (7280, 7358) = 1.52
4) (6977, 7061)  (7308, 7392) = 1.45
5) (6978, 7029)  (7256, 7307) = 1.20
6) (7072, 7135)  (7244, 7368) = 1.70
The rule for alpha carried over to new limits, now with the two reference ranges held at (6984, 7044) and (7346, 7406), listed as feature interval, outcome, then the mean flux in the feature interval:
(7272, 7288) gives 0.24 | 280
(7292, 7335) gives 0.12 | 322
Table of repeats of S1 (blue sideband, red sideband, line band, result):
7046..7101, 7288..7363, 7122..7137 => 5.2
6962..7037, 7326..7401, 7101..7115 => 4.9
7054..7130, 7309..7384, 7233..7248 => 2.9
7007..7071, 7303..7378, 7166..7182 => 6.9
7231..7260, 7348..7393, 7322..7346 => -0.4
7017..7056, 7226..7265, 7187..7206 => 4.5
